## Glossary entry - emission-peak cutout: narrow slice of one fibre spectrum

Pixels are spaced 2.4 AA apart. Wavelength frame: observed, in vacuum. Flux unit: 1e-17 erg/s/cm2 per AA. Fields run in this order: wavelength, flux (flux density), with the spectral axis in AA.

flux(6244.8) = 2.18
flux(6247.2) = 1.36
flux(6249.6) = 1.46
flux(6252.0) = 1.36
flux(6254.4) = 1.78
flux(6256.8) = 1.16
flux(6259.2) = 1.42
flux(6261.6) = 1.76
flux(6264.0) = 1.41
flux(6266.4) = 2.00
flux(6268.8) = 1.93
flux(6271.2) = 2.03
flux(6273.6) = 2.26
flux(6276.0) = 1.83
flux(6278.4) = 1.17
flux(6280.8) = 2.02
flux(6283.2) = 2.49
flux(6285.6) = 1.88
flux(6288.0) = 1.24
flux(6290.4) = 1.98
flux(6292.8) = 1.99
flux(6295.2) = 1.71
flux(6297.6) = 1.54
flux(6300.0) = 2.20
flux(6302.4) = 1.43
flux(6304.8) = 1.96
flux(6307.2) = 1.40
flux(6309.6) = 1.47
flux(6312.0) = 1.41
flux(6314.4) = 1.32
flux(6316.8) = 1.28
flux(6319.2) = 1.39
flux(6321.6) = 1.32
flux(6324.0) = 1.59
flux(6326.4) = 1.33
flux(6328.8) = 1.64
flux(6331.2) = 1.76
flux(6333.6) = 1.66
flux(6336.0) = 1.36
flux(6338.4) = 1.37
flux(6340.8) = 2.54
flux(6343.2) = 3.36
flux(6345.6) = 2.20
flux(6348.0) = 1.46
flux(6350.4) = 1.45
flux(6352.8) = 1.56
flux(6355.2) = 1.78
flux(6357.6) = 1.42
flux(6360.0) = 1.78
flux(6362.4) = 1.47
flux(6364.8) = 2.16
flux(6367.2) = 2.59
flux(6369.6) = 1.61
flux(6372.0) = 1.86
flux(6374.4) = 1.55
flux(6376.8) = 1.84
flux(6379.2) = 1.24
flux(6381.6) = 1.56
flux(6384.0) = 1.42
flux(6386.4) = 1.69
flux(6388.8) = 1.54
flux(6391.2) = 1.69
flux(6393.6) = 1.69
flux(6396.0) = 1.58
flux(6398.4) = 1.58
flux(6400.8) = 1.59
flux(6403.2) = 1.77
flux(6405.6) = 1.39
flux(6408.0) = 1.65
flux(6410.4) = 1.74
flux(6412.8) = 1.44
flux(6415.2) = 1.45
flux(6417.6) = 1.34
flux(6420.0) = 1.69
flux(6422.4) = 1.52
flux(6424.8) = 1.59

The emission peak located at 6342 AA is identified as [O III]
